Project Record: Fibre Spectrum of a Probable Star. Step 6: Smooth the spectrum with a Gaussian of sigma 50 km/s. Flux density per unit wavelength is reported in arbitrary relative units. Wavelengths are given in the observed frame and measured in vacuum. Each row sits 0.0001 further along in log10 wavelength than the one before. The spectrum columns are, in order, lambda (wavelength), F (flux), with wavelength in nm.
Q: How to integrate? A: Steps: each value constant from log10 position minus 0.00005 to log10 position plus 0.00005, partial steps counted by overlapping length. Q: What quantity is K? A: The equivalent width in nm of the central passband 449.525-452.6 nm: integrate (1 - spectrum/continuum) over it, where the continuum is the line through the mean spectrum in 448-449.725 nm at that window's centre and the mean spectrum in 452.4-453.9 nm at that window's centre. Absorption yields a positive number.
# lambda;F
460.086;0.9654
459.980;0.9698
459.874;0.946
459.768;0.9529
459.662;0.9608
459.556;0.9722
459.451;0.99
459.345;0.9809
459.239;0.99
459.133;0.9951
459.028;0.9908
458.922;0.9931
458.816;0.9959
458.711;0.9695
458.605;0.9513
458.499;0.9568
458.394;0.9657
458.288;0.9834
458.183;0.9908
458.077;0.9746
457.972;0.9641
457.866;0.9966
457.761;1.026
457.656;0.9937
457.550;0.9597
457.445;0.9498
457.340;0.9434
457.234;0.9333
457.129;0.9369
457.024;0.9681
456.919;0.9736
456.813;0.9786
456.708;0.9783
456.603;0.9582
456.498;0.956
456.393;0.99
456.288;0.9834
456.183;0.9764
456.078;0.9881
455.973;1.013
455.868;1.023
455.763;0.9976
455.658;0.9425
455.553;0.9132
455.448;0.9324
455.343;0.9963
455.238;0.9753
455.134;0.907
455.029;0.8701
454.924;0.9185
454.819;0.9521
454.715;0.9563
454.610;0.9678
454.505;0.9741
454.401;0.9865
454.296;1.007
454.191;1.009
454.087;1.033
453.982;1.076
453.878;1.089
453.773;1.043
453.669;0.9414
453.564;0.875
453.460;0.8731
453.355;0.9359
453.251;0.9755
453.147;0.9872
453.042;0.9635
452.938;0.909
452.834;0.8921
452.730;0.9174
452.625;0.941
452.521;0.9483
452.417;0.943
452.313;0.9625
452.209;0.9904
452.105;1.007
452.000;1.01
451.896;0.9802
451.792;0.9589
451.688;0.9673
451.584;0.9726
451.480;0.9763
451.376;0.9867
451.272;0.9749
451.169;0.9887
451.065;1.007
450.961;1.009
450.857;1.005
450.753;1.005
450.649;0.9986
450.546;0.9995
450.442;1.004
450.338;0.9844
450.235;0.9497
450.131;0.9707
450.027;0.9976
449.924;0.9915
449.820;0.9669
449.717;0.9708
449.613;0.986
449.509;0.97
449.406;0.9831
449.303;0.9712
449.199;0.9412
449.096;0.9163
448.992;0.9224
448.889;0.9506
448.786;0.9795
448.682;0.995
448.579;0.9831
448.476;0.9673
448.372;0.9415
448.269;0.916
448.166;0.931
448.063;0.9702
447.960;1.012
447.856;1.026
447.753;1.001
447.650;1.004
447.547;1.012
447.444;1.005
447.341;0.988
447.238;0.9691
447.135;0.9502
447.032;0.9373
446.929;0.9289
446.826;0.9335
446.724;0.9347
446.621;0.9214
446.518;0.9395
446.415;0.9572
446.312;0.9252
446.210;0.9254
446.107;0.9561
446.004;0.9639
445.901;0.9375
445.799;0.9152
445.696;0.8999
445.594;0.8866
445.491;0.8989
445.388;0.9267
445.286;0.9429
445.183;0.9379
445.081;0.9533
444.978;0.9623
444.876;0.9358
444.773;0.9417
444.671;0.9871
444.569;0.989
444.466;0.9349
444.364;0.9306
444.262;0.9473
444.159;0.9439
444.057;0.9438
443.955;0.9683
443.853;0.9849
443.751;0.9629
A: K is -0.10 nm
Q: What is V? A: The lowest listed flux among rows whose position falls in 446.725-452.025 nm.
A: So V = 0.916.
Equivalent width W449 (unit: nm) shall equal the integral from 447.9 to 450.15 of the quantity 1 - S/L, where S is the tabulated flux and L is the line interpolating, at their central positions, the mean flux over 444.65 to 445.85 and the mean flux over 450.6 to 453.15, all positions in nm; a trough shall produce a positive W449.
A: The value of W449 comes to -0.03 nm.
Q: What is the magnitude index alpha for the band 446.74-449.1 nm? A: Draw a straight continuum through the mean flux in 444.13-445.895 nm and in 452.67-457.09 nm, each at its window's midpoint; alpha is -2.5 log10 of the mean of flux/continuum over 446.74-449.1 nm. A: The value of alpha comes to -0.02 mag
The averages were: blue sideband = 0.937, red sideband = 0.967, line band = 0.968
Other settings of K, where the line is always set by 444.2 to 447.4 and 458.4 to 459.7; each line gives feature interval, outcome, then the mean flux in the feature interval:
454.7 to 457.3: 0.03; 0.961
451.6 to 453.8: 0.02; 0.953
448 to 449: -0.01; 0.958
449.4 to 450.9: -0.05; 0.986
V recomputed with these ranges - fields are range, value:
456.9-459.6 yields 0.9333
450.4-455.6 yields 0.8701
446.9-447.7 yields 0.9289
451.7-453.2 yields 0.8921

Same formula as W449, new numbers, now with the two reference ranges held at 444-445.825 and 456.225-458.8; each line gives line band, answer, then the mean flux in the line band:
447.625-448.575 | -0.028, 0.974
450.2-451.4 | -0.051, 0.994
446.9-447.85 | -0.037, 0.981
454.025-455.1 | -0.005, 0.967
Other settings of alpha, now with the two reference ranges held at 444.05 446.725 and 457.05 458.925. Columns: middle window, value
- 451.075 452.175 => -0.03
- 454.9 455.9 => 0.02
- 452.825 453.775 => 0.03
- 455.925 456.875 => -0.01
